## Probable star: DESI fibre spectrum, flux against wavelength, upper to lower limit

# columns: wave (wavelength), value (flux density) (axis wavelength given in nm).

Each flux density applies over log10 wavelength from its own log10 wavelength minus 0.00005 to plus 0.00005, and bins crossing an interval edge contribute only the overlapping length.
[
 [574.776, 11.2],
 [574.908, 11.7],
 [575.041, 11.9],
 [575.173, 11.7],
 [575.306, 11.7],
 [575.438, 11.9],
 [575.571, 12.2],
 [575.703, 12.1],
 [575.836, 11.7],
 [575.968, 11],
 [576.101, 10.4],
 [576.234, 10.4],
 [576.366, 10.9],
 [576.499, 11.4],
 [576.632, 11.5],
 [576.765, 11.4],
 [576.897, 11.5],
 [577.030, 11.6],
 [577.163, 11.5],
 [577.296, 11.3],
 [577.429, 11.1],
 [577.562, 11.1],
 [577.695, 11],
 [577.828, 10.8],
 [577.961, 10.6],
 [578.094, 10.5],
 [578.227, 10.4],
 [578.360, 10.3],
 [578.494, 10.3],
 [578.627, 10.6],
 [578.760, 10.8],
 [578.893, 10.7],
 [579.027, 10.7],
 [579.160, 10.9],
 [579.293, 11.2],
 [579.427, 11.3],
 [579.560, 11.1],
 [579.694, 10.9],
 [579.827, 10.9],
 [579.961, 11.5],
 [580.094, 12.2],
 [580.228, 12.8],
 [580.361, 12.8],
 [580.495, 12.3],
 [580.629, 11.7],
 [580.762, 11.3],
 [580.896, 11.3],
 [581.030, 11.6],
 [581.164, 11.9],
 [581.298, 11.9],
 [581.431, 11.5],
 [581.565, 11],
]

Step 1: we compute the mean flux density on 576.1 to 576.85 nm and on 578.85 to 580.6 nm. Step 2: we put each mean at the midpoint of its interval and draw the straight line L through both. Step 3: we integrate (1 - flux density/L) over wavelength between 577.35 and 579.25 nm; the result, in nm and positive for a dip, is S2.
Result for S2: 0.10 nm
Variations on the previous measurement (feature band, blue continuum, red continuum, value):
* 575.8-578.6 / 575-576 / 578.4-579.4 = 0.075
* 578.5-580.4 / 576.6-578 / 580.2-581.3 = 0.066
